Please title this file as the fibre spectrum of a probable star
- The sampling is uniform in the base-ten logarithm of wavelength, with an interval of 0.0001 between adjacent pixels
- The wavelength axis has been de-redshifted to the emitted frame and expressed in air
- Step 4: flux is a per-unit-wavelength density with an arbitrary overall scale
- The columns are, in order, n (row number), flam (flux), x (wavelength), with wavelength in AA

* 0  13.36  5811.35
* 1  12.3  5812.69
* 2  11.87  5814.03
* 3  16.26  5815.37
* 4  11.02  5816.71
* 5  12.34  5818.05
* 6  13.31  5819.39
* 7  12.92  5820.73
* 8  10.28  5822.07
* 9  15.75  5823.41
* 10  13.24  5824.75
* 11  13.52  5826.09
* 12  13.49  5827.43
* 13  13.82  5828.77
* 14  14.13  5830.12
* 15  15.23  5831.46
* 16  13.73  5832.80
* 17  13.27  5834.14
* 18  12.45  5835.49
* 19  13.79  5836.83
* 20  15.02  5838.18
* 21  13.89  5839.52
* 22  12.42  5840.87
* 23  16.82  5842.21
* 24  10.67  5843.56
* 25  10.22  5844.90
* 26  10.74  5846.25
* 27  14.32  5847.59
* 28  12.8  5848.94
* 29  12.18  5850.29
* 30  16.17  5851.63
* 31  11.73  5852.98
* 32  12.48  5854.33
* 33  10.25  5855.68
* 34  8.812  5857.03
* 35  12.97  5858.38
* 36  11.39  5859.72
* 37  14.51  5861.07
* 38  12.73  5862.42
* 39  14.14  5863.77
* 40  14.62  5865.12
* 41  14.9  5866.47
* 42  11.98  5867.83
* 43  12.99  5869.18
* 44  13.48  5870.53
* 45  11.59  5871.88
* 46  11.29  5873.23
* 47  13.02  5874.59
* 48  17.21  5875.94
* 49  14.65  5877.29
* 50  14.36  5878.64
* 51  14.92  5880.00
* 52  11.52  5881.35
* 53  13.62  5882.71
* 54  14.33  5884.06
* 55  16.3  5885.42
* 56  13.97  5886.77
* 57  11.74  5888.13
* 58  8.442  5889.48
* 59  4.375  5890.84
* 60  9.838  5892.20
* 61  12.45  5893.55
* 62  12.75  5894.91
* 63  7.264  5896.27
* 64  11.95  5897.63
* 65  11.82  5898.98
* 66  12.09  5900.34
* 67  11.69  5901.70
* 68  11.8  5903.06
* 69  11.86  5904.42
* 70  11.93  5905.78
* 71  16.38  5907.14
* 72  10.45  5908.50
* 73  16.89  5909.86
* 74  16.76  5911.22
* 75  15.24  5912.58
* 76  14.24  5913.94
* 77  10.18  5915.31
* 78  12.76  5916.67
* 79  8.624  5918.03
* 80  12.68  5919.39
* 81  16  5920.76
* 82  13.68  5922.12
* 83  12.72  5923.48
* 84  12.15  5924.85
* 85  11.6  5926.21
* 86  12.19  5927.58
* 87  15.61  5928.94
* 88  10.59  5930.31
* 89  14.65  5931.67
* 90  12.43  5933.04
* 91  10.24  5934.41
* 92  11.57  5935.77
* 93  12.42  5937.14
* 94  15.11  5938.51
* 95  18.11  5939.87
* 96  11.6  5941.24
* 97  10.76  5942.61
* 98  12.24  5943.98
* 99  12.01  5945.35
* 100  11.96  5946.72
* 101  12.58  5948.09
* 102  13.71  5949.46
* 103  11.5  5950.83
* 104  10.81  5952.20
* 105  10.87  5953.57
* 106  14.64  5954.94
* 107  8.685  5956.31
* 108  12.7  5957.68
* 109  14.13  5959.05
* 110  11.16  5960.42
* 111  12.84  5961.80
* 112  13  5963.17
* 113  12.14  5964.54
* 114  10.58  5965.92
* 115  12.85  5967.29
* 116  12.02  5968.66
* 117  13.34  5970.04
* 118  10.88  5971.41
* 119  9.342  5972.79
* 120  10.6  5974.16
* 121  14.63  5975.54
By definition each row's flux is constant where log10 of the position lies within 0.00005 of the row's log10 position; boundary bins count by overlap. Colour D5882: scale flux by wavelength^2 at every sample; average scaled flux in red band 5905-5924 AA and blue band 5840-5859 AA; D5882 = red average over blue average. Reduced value 1.12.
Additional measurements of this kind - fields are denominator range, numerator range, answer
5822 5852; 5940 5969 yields 0.94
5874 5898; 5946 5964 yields 1.01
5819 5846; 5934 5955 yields 0.97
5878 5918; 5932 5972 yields 1.01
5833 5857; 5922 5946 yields 1.03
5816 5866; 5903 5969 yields 1.01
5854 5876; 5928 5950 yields 1.03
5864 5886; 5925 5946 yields 0.94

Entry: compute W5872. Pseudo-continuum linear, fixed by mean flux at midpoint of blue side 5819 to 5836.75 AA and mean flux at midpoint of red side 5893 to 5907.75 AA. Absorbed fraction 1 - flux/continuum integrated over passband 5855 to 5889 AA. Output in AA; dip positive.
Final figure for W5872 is -1.8 AA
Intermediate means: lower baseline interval 13.5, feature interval 13.2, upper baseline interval 12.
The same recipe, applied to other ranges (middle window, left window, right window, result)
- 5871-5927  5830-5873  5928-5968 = 0.49 AA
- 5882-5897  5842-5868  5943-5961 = 1.30 AA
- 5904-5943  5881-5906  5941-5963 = -4.31 AA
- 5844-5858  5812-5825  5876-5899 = 0.66 AA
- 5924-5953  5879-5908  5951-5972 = -1.31 AA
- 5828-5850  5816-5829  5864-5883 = -0.26 AA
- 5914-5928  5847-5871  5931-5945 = 0.59 AA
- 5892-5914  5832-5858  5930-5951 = -0.01 AA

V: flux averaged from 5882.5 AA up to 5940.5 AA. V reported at 12.6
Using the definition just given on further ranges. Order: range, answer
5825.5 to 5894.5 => 12.9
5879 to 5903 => 11.7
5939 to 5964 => 12.4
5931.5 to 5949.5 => 12.7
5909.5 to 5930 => 13.3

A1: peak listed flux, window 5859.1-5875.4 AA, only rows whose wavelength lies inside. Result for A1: 14.9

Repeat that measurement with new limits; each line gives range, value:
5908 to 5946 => 18.11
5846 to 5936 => 17.21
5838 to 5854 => 16.82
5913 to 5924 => 16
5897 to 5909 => 16.38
